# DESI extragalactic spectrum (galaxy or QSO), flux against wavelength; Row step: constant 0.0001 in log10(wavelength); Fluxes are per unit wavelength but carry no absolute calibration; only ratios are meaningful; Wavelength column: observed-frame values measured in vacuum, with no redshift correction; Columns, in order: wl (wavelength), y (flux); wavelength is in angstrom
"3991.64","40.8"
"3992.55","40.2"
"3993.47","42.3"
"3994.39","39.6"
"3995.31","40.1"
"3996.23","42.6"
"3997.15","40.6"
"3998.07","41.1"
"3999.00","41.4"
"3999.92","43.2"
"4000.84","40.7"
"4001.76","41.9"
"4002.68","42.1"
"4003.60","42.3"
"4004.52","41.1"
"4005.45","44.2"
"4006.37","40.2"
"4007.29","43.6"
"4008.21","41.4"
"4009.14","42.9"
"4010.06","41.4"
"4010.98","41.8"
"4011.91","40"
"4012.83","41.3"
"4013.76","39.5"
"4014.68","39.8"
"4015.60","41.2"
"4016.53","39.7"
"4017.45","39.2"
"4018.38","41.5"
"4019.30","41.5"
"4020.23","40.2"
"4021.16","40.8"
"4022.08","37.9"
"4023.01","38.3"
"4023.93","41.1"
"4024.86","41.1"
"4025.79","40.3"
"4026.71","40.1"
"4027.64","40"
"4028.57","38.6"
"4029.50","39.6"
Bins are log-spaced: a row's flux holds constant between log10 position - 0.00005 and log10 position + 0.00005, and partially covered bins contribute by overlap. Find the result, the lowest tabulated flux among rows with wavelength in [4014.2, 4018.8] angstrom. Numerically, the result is 39.2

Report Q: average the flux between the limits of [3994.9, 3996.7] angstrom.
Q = 41.4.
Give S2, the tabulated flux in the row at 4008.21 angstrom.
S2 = 41.4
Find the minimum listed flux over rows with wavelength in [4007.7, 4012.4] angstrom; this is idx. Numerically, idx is 40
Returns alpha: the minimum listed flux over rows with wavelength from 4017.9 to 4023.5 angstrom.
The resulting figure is 37.9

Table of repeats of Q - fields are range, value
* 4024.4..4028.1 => 40.4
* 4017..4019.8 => 40.7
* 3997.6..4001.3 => 41.5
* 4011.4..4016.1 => 40.3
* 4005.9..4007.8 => 42.1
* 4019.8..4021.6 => 40.4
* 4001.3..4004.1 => 42.2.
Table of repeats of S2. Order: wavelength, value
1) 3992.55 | 40.2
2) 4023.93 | 41.1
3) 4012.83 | 41.3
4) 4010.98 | 41.8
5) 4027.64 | 40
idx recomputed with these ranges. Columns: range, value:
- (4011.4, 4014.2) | 39.5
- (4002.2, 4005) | 41.1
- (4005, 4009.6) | 40.2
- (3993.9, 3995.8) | 39.6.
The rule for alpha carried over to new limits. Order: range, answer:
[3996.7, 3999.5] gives 40.6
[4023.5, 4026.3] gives 40.3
